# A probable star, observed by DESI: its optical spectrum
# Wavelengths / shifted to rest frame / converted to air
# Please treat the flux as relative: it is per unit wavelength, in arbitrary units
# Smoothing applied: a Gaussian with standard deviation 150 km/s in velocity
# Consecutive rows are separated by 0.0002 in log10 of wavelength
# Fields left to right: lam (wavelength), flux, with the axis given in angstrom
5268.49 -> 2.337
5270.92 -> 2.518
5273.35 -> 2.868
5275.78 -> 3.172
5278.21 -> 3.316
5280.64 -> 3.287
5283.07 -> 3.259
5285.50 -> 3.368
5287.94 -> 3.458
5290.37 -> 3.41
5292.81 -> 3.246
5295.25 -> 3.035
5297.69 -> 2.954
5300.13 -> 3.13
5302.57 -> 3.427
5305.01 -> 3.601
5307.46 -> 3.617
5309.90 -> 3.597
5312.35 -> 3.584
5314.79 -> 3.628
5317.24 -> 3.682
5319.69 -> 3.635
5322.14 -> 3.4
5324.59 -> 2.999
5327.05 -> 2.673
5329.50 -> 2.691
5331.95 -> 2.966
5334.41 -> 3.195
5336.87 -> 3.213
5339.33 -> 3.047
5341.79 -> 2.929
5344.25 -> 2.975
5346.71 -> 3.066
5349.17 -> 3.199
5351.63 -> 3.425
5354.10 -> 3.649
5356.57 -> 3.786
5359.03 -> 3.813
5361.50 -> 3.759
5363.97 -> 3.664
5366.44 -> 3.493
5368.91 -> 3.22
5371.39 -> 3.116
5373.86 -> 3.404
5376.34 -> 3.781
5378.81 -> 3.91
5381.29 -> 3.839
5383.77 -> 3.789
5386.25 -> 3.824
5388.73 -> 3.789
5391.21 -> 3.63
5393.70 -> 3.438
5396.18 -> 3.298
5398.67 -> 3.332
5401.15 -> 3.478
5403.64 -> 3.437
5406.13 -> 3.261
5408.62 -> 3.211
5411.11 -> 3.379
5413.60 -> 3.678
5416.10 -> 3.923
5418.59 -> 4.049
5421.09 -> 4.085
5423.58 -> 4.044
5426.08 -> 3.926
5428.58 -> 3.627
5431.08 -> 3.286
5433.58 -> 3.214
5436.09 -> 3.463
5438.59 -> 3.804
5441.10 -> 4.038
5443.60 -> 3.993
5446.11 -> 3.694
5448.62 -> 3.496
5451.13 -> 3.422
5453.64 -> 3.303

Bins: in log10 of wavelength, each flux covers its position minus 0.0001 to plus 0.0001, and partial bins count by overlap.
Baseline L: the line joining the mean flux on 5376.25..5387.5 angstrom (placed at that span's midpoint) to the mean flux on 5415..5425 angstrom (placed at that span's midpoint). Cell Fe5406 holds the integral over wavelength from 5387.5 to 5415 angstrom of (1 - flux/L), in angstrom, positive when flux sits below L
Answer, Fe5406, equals 3.4 angstrom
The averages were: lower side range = 3.83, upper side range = 4.03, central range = 3.45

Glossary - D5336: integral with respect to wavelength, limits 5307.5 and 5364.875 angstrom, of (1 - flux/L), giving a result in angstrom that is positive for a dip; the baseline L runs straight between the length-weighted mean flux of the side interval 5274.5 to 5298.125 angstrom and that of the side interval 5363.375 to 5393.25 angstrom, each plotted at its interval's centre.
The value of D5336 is 2.0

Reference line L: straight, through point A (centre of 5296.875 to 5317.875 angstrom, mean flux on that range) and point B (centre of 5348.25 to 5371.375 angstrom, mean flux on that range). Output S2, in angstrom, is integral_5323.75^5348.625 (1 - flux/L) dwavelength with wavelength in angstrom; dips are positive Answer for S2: 3.7 angstrom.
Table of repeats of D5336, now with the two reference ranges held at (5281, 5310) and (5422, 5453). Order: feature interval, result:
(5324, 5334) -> 1.64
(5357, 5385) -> -0.91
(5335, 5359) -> 1.20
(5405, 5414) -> 0.61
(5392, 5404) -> 0.57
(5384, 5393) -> -0.47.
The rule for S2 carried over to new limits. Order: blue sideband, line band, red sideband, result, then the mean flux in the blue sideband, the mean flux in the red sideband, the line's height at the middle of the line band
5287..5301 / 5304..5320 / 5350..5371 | -1.5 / 3.2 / 3.57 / 3.3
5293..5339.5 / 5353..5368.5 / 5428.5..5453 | -1.3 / 3.27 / 3.59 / 3.39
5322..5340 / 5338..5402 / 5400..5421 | -3.9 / 3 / 3.58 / 3.28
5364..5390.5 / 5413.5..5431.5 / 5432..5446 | -0.9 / 3.62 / 3.69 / 3.67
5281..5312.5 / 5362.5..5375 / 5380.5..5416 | 0.3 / 3.35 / 3.54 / 3.48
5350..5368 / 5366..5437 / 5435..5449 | 2.3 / 3.64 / 3.77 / 3.7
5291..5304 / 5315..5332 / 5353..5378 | 0.7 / 3.18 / 3.57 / 3.33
